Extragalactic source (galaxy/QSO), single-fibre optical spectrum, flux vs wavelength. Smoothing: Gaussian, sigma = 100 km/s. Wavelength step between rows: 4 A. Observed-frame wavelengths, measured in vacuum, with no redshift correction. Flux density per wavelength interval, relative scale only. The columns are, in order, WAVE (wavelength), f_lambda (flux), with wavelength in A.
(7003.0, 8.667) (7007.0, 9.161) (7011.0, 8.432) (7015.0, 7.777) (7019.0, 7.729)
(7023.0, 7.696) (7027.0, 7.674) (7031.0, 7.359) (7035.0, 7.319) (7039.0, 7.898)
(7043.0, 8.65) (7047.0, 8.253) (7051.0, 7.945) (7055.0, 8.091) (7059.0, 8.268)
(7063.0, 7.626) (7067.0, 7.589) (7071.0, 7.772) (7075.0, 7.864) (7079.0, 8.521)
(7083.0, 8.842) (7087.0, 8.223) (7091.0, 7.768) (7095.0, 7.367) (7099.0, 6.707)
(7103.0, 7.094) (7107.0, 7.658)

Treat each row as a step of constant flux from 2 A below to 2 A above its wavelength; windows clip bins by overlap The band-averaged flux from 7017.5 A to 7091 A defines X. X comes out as 7.96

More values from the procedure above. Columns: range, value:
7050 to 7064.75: 7.99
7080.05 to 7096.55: 8.1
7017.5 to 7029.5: 7.68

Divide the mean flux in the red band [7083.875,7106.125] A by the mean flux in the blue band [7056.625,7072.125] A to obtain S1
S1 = 0.96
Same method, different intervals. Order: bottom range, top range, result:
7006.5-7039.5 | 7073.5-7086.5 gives 1.07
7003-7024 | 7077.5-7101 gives 0.96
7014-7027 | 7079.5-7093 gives 1.08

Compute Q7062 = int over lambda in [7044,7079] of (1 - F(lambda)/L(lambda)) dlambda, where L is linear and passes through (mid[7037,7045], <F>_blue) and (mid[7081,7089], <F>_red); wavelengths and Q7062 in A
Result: 1.7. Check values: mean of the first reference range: 8.27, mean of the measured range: 7.98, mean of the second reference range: 8.53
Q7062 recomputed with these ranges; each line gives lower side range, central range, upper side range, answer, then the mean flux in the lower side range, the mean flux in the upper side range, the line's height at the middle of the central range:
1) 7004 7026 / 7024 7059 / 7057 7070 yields 0.3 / 8.16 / 7.82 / 7.98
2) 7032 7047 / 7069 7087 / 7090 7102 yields -1.9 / 7.96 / 7.22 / 7.46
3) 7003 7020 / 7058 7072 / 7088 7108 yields -0.1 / 8.35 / 7.35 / 7.73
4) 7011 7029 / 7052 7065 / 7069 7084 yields 0.1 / 7.8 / 8.21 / 8.08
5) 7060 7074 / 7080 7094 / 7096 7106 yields -1.8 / 7.72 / 7.02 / 7.31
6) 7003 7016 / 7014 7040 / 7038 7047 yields 2.5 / 8.54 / 8.31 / 8.42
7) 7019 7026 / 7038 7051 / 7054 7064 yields -0.6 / 7.7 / 8.02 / 7.9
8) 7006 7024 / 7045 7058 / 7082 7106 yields -0.4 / 8.13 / 7.62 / 7.89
